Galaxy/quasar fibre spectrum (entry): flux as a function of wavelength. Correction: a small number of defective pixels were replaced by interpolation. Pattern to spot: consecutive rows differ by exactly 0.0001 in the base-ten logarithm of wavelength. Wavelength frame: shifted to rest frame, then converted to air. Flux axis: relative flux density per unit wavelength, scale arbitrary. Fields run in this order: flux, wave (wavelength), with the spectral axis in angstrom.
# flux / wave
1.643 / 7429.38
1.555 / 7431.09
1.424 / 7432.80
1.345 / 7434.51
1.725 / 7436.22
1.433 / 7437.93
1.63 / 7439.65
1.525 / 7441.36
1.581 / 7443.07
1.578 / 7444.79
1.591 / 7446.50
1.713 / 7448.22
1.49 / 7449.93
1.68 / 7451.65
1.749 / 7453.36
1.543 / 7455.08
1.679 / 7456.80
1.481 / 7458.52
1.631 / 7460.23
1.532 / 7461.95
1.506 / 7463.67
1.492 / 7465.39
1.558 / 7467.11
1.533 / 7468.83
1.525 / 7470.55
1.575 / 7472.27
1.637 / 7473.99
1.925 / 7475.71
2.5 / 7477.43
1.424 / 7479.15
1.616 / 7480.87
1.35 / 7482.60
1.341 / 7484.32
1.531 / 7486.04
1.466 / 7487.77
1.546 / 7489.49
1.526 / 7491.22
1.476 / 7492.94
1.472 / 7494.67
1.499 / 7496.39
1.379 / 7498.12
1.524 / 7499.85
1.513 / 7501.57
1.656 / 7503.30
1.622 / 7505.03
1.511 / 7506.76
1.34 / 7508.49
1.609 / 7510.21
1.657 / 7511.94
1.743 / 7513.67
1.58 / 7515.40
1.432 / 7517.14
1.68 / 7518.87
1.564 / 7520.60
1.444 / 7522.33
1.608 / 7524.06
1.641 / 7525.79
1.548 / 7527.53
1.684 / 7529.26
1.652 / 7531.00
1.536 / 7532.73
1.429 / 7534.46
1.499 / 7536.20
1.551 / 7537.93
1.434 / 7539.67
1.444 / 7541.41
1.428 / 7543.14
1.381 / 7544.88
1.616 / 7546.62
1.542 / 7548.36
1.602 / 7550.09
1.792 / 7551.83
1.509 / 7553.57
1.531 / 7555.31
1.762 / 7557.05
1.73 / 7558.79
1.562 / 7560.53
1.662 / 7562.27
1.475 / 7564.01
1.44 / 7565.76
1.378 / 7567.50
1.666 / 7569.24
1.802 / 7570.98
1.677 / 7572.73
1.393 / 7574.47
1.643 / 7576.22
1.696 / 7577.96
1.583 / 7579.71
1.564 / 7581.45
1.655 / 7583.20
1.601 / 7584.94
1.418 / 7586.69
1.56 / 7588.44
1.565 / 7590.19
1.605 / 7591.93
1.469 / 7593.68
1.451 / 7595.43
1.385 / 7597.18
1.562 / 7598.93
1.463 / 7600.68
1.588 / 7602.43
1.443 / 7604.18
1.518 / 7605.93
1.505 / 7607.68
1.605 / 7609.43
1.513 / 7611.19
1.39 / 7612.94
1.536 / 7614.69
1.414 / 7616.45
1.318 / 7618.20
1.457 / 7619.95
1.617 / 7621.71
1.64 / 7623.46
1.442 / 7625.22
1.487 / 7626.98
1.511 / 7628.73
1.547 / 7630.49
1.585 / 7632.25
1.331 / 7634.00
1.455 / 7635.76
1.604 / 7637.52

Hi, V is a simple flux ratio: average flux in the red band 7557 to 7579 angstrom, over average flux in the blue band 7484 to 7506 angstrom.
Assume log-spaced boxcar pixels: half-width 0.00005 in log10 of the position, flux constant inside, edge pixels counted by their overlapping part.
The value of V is 1.1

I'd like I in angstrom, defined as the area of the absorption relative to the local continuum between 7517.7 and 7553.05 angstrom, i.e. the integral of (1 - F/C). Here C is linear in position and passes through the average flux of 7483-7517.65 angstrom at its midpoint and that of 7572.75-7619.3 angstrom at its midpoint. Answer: -0.76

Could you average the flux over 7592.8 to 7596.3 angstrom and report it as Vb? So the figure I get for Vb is 1.46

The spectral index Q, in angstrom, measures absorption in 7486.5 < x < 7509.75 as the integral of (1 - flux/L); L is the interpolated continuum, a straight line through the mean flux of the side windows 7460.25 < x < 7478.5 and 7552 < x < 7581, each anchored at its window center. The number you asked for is 2.1 angstrom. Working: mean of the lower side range 1.67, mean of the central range 1.5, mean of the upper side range 1.6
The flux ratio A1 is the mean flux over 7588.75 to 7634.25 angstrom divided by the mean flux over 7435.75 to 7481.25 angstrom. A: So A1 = 0.9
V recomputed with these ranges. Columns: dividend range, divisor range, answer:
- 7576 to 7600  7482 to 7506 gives 1.04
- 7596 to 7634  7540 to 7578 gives 0.95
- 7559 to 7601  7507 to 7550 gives 1.01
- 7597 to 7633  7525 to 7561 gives 0.96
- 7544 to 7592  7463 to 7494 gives 1.00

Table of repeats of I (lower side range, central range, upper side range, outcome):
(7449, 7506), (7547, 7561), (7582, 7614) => -0.8 angstrom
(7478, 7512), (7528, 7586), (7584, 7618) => -2.6 angstrom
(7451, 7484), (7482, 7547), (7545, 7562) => 3.9 angstrom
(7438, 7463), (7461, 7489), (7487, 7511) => -0.8 angstrom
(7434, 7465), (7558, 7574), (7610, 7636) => -0.8 angstrom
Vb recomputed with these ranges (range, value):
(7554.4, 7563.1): 1.65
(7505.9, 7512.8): 1.53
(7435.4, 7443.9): 1.58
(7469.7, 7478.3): 1.83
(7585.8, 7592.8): 1.54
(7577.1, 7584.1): 1.62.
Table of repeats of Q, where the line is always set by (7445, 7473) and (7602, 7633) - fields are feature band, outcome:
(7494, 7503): 0.4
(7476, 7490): -0.4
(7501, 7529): -0.4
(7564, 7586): -0.9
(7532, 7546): 0.7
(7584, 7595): -0.1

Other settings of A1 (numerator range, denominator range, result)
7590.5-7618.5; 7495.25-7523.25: 0.96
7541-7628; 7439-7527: 0.98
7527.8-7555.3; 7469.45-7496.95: 0.97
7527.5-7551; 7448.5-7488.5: 0.95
